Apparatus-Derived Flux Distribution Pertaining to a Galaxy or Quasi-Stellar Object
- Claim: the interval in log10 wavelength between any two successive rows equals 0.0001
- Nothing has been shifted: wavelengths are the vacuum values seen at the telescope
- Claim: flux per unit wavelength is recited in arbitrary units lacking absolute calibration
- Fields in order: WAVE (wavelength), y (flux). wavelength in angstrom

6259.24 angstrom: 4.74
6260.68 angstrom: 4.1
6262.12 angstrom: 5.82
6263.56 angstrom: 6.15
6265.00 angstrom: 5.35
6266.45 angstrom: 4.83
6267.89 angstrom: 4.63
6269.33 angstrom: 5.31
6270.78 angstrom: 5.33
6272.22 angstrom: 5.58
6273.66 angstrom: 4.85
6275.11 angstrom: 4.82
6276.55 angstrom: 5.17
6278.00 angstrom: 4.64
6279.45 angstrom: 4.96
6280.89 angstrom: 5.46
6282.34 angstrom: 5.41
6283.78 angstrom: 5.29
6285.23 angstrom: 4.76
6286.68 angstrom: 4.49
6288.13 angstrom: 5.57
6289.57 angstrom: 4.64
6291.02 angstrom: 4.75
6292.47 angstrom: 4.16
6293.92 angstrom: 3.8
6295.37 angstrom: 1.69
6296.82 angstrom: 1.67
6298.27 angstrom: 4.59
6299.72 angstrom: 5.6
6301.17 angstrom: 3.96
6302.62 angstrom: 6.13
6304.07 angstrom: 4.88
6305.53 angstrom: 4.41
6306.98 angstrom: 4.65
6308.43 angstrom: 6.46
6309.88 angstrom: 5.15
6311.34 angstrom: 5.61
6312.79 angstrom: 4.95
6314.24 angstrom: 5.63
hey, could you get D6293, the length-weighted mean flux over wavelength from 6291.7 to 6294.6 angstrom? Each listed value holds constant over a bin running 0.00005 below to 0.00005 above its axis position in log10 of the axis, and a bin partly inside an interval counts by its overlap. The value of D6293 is 3.99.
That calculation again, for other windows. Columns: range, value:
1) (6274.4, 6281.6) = 5.01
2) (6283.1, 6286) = 5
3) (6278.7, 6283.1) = 5.28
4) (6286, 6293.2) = 4.72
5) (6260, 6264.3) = 5.38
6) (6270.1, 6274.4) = 5.26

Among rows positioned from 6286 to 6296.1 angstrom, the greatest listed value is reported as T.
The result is 5.57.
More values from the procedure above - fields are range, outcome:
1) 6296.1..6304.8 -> 6.13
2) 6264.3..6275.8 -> 5.58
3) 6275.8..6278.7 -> 5.17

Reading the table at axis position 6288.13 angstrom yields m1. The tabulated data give 5.57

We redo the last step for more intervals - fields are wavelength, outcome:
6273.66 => 4.85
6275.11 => 4.82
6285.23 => 4.76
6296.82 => 1.67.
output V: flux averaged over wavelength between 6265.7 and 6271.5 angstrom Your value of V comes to 5.02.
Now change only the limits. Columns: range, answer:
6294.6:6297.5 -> 1.71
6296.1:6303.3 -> 4.38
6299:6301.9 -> 4.78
